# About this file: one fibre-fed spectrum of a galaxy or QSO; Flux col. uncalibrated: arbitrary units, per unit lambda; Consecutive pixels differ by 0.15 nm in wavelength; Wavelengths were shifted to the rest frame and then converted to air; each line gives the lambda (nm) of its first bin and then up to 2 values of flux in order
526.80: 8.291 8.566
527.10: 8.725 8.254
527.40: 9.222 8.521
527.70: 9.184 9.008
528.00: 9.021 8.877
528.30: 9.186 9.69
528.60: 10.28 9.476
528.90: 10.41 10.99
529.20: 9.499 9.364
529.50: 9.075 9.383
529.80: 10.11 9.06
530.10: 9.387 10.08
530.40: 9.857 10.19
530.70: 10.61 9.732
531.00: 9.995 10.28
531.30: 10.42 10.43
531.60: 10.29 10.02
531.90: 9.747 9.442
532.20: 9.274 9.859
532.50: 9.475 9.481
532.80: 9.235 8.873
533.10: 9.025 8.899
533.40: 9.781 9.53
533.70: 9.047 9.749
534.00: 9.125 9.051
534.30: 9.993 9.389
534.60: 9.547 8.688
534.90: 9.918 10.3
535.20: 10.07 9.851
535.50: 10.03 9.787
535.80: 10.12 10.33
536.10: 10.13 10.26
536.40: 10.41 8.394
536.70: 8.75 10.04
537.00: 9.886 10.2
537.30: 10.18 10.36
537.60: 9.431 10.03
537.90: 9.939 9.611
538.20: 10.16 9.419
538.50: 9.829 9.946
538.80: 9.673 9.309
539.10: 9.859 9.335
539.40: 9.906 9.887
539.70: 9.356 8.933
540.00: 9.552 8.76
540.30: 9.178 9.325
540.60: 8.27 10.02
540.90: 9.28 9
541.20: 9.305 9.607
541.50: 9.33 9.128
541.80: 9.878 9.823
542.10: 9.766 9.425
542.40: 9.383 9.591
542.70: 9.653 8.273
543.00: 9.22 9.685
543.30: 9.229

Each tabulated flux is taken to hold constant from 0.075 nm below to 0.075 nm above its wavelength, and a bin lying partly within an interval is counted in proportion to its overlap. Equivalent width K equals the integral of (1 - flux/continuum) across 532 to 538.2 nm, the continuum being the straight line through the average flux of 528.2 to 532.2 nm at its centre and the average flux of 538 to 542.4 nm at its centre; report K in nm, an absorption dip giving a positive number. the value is 0.01 nm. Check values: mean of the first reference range 9.87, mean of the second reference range 9.48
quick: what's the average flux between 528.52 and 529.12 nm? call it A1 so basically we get 10.3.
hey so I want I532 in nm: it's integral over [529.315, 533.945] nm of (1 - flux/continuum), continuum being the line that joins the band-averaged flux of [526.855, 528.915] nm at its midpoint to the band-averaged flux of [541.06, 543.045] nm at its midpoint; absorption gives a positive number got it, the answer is -0.24 nm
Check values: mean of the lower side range 9.13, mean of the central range 9.67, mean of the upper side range 9.4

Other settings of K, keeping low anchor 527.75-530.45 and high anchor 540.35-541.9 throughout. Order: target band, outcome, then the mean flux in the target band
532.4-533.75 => 0.03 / 9.28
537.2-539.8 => -0.11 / 9.77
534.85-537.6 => -0.15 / 9.93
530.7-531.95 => -0.08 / 10.2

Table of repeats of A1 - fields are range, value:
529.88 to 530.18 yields 9.24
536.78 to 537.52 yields 10.1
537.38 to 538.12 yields 9.87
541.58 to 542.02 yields 9.61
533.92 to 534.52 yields 9.39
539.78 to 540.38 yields 9.11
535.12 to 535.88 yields 9.98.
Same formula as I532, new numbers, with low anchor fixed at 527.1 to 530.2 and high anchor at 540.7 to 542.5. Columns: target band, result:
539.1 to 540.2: 0.00 nm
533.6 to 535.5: -0.03 nm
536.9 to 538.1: -0.06 nm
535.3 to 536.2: -0.06 nm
